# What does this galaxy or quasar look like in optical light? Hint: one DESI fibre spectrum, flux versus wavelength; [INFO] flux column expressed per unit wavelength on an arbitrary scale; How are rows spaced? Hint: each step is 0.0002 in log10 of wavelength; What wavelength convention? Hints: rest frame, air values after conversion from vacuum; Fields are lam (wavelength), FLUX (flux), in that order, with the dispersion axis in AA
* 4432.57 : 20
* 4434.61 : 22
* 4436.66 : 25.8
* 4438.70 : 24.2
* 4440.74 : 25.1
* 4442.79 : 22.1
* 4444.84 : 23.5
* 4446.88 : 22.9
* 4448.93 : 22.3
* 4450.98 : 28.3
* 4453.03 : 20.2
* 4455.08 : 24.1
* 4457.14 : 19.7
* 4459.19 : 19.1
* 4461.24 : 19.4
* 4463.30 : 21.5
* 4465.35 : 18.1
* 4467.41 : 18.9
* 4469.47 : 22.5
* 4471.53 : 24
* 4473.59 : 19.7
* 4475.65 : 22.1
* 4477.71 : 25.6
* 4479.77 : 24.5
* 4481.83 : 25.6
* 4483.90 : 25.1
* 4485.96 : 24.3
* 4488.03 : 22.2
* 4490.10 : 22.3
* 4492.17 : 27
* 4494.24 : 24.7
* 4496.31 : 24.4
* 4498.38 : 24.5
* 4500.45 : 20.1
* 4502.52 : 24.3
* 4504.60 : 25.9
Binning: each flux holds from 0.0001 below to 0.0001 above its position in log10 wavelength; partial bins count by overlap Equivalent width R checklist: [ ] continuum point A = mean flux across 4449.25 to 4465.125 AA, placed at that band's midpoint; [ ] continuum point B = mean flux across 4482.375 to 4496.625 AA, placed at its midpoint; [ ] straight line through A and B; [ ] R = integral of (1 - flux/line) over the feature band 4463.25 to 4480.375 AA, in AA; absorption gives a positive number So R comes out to 0.8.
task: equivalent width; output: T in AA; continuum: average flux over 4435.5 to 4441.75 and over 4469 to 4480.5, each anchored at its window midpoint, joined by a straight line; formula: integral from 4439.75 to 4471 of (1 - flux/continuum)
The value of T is 2.9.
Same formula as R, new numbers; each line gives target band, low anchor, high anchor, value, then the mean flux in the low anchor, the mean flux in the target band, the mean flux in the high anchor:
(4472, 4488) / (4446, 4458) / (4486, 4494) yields 0.0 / 22.9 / 23.8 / 24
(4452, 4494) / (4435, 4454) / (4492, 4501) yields 2.8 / 23.8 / 22.3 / 24.1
